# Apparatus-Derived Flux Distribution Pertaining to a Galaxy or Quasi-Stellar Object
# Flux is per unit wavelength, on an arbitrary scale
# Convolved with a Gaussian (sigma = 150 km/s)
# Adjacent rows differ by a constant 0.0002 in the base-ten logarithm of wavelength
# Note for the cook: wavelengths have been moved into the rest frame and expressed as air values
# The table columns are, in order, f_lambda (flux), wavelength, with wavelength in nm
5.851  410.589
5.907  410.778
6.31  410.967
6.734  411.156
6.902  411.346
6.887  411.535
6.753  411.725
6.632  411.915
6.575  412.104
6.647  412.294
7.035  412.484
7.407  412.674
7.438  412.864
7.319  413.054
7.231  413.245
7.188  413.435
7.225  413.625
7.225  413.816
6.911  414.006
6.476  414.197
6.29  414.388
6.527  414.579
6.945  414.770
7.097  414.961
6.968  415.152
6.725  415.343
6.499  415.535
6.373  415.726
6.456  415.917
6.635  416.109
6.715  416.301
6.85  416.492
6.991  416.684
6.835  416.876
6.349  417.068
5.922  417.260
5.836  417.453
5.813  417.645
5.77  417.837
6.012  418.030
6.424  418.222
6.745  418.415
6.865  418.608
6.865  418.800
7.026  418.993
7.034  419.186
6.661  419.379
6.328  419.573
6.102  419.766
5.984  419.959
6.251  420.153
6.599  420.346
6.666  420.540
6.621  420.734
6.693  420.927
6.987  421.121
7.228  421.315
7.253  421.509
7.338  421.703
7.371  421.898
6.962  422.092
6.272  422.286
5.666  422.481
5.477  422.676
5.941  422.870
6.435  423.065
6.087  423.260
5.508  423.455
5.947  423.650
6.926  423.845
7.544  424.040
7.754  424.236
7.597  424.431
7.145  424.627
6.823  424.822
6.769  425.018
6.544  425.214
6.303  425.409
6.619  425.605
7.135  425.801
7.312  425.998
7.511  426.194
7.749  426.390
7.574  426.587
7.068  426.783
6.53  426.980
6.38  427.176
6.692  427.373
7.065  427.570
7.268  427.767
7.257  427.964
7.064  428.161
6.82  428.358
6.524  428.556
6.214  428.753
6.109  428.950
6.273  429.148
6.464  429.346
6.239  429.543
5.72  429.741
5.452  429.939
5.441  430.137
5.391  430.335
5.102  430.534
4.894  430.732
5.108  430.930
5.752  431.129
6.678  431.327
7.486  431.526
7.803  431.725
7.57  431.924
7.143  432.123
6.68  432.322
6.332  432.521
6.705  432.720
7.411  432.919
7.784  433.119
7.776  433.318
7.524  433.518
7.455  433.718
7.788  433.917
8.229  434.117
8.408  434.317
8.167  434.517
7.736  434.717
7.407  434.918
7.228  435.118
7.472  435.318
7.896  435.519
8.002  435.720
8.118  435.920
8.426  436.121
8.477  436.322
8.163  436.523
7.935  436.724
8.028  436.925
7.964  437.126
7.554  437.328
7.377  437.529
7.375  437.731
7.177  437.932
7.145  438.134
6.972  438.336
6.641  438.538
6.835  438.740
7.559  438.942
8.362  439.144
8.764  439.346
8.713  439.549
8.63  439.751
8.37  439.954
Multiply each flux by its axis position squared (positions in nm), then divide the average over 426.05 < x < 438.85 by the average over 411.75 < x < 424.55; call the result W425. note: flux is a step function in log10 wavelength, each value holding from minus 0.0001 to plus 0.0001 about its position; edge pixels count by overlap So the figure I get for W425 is 1.14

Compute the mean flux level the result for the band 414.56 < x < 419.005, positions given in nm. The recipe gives 6.54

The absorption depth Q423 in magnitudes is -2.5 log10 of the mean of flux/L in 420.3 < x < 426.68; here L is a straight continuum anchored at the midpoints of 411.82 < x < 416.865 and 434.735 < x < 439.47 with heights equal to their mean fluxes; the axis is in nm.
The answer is 0.06 mag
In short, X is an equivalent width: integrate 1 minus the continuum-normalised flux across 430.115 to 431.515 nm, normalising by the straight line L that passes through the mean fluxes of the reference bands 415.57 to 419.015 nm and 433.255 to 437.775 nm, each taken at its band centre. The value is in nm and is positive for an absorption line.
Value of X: 0.352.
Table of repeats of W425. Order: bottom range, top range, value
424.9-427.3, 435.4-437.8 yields 1.20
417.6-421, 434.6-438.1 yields 1.30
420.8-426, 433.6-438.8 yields 1.22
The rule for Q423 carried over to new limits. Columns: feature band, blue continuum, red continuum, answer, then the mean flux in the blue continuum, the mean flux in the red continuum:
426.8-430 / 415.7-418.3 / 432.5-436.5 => 0.115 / 6.36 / 7.75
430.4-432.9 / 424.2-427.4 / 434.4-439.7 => 0.150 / 7.02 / 7.76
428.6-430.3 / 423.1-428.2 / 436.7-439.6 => 0.189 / 6.92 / 7.6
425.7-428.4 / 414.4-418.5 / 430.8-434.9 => -0.018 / 6.49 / 7.26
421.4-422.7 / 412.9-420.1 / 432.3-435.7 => 0.038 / 6.63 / 7.56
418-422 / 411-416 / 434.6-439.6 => 0.058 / 6.86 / 7.72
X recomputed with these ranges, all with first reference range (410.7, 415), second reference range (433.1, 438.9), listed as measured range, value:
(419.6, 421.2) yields 0.15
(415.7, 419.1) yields 0.26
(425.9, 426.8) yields -0.02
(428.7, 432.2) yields 0.63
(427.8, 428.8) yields 0.08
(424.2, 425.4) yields 0.04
